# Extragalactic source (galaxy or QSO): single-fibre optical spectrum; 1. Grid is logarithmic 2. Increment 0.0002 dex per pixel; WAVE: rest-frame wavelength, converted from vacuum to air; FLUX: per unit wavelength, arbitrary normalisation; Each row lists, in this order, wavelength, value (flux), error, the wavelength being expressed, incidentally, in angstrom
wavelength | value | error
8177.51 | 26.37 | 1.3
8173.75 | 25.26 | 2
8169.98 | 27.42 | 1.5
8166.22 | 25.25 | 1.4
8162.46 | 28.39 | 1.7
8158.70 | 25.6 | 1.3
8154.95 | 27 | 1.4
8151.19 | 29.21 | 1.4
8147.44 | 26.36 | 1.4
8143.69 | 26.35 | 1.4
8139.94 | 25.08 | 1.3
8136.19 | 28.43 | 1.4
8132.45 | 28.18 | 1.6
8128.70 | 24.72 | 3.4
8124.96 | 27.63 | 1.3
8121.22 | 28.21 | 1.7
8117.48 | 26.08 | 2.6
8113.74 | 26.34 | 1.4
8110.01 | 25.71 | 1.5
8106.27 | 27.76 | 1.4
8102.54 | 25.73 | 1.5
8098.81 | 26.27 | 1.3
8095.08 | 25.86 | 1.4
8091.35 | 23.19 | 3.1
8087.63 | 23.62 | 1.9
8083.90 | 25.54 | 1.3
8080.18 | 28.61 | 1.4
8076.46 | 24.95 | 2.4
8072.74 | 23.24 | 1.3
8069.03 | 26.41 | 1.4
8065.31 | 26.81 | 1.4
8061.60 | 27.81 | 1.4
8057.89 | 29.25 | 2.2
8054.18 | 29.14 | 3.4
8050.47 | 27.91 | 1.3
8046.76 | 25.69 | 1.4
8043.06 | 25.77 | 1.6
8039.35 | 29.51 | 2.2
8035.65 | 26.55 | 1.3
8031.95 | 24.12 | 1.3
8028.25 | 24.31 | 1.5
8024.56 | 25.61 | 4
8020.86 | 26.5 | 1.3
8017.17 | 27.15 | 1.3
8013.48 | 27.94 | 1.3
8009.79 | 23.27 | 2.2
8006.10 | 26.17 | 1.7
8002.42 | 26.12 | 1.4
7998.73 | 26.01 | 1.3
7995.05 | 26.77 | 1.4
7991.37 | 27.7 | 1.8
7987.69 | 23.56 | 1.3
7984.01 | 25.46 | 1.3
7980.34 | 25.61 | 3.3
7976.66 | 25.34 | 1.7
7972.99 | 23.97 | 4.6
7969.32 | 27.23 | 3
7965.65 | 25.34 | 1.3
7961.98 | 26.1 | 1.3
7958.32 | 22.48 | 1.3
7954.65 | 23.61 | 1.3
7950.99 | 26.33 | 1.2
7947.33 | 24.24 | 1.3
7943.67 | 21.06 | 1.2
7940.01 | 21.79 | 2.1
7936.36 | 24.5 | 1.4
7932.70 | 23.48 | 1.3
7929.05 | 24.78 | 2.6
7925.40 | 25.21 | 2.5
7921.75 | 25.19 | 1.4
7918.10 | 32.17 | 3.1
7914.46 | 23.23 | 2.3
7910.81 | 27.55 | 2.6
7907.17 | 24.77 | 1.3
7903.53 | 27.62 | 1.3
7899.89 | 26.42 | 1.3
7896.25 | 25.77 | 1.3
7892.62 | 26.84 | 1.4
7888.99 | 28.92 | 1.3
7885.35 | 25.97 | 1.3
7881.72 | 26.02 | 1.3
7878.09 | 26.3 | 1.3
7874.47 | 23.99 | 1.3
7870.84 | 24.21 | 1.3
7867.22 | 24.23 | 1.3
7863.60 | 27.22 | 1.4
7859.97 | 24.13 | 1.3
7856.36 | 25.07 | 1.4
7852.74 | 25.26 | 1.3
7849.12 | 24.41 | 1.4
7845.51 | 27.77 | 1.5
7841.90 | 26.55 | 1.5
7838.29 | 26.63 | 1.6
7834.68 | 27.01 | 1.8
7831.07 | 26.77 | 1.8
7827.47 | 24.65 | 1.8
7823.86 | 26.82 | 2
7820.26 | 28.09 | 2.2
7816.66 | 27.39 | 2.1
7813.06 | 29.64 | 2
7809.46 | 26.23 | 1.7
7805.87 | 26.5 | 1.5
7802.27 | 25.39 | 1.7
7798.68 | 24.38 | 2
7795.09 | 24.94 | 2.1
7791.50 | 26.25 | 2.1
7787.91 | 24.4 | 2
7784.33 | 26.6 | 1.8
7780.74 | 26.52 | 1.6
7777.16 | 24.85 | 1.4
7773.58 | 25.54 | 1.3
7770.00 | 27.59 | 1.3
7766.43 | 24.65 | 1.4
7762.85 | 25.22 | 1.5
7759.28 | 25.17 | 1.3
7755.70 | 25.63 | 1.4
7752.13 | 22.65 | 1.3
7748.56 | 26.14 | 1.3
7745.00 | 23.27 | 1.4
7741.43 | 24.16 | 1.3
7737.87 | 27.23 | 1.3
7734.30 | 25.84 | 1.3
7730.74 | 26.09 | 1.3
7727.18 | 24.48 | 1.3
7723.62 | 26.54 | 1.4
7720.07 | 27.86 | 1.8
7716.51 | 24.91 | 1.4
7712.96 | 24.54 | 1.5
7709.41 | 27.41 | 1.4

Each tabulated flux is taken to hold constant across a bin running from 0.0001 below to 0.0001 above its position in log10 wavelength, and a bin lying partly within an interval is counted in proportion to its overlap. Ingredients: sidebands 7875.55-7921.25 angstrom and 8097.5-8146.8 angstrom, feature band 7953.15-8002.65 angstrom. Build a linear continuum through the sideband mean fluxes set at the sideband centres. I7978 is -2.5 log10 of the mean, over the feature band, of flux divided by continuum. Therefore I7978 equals 0.06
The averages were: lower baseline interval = 26.7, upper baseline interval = 26.7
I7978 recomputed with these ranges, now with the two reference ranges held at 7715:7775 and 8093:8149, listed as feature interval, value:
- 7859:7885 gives 0.026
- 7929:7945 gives 0.134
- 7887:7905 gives -0.048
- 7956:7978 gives 0.046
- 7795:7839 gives -0.036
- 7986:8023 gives 0.004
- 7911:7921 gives -0.058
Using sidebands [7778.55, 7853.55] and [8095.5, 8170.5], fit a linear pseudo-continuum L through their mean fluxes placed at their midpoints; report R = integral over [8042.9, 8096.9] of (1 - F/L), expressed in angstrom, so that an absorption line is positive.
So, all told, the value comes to 0.8 angstrom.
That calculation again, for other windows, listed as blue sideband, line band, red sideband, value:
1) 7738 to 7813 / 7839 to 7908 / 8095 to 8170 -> -0.2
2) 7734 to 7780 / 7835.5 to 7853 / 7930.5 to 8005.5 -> -0.8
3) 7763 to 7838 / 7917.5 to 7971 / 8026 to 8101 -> 3.0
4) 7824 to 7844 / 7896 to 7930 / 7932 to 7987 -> -1.6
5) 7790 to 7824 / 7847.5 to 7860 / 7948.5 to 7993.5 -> 0.7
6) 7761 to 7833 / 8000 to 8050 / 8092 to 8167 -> 0.7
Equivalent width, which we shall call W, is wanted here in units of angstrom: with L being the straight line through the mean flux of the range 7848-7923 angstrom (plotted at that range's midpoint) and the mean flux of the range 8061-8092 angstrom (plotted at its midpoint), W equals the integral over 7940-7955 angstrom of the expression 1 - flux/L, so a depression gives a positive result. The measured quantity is 1.3 angstrom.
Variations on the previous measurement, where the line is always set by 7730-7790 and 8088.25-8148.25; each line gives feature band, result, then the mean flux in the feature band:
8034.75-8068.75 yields -1.9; 27.6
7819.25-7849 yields -1.2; 26.6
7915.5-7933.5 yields -0.3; 26.2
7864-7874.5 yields 0.4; 24.6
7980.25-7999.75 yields 0.1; 25.9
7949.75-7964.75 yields 0.7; 24.6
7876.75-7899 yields -0.8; 26.6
